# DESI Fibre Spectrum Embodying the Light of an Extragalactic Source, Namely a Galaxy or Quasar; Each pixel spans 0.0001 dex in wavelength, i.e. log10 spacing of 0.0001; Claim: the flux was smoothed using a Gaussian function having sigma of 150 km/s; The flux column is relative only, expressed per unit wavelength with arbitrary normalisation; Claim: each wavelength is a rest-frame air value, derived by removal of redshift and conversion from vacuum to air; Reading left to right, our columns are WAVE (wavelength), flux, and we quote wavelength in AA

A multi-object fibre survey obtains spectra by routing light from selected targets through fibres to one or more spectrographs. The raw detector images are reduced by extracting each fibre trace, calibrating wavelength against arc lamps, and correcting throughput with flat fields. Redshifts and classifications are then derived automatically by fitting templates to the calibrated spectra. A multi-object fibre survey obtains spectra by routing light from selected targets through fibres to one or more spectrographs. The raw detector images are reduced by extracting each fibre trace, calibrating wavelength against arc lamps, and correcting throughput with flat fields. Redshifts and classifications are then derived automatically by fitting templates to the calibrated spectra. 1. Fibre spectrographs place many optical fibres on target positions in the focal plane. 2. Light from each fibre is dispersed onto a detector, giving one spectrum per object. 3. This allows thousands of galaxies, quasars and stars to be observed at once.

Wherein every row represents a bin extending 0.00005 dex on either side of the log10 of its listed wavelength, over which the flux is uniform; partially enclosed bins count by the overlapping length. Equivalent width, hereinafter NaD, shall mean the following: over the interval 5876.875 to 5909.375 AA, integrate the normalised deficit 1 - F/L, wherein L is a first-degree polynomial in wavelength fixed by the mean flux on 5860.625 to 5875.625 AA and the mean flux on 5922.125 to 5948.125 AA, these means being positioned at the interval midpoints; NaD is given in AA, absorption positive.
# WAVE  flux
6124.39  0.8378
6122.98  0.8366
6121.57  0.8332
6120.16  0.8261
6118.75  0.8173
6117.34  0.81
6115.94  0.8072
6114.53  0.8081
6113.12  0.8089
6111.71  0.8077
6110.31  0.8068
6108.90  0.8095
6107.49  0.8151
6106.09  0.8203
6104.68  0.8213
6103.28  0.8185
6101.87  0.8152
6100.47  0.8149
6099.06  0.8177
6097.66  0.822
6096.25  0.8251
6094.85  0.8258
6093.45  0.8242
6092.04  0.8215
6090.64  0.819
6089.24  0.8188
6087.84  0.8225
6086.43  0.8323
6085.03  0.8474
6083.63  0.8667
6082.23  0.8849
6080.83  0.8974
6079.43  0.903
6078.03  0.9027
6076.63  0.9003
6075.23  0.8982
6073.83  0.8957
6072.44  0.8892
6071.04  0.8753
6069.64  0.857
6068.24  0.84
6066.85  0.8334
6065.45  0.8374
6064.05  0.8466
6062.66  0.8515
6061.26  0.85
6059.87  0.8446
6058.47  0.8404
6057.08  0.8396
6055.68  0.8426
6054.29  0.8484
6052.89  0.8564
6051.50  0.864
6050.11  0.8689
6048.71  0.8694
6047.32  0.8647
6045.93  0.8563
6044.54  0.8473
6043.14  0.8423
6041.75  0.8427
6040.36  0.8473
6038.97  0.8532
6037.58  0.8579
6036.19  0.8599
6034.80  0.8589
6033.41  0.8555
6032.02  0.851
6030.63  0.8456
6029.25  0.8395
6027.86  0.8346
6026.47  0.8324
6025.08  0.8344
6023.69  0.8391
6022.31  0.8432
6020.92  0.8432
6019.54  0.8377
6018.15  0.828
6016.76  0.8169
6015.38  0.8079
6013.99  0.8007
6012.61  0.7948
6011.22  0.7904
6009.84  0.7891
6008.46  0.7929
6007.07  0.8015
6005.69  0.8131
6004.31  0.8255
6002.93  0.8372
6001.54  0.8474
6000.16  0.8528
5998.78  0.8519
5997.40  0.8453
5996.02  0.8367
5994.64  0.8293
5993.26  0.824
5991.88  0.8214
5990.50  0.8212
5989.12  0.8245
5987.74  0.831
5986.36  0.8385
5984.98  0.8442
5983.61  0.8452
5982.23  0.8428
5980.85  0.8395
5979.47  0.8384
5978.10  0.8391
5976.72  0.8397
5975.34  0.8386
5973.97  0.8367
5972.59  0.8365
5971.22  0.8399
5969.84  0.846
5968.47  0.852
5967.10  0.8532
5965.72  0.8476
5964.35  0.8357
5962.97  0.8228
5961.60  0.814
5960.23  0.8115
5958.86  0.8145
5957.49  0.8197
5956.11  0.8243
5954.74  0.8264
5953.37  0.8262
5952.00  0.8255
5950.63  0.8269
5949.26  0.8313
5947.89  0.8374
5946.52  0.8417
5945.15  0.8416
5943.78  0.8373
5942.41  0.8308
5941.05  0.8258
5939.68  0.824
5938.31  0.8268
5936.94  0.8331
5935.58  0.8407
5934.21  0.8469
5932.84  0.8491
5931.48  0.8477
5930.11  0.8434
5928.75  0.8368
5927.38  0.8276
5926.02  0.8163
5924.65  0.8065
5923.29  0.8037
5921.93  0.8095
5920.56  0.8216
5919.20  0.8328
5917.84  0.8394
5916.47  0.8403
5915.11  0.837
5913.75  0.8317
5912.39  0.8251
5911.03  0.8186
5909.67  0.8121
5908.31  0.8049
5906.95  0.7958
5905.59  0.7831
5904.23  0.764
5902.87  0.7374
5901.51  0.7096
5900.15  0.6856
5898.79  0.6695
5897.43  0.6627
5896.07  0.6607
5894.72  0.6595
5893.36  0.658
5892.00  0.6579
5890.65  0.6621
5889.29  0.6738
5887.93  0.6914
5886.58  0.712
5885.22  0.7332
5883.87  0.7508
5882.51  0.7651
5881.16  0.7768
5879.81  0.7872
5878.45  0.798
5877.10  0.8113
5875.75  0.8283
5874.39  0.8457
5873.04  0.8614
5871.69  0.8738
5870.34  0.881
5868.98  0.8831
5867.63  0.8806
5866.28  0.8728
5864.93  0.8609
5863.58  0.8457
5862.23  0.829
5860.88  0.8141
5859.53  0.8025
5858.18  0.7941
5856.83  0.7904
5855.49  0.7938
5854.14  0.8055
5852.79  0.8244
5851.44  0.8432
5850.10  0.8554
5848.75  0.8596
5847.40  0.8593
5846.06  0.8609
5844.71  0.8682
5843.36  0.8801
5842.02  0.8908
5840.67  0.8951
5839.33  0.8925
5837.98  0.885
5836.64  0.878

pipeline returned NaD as 4.7 AA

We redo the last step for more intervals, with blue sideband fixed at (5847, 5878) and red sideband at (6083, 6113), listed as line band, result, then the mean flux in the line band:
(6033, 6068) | -1.1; 0.851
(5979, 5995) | -0.1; 0.833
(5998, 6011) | 0.1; 0.823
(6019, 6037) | -0.4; 0.845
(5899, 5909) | 1.0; 0.75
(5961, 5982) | -0.2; 0.839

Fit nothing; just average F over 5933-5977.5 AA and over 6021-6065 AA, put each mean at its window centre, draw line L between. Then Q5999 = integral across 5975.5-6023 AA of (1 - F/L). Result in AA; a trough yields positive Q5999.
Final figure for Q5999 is 0.8 AA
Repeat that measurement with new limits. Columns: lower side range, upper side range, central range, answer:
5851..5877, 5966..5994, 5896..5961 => 2.2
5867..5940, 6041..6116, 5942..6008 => -1.8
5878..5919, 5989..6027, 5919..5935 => -1.3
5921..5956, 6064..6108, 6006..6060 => 0.2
